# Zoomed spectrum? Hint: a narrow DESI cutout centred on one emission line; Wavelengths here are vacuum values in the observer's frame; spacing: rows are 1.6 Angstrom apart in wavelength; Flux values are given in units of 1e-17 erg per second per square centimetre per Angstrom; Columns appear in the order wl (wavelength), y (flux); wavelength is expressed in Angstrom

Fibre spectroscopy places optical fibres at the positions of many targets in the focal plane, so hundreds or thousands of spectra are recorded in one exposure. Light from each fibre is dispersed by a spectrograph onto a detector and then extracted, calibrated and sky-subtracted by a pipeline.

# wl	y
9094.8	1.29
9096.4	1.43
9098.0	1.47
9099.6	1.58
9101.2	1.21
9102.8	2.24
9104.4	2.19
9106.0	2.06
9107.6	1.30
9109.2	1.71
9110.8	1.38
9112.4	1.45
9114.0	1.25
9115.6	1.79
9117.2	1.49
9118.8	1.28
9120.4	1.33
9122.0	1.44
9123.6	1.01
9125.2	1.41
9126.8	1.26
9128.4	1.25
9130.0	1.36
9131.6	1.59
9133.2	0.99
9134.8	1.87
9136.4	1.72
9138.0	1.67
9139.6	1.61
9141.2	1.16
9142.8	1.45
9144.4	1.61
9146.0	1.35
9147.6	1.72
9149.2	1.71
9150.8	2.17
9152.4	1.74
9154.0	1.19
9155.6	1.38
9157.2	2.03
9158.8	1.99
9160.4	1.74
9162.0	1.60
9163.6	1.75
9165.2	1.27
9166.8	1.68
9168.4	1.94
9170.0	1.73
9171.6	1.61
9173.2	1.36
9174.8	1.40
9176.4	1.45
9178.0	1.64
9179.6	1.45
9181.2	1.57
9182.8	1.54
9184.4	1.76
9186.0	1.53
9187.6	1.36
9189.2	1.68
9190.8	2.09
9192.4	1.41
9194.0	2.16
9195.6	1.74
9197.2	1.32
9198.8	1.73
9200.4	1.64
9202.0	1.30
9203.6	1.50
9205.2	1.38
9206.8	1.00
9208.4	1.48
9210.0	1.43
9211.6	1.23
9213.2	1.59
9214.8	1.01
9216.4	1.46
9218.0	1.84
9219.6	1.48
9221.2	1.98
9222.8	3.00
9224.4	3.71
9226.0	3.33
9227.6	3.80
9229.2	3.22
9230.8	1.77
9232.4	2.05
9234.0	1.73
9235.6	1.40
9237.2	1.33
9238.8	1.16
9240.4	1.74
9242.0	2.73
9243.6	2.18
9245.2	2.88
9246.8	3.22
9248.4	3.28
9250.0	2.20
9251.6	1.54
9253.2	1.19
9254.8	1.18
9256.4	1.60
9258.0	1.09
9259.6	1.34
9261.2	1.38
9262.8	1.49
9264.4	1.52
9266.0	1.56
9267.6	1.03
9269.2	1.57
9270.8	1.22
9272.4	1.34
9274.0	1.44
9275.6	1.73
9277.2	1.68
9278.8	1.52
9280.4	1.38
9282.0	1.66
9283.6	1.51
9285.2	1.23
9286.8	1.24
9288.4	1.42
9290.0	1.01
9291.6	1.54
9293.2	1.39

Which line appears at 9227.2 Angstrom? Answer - [S II]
